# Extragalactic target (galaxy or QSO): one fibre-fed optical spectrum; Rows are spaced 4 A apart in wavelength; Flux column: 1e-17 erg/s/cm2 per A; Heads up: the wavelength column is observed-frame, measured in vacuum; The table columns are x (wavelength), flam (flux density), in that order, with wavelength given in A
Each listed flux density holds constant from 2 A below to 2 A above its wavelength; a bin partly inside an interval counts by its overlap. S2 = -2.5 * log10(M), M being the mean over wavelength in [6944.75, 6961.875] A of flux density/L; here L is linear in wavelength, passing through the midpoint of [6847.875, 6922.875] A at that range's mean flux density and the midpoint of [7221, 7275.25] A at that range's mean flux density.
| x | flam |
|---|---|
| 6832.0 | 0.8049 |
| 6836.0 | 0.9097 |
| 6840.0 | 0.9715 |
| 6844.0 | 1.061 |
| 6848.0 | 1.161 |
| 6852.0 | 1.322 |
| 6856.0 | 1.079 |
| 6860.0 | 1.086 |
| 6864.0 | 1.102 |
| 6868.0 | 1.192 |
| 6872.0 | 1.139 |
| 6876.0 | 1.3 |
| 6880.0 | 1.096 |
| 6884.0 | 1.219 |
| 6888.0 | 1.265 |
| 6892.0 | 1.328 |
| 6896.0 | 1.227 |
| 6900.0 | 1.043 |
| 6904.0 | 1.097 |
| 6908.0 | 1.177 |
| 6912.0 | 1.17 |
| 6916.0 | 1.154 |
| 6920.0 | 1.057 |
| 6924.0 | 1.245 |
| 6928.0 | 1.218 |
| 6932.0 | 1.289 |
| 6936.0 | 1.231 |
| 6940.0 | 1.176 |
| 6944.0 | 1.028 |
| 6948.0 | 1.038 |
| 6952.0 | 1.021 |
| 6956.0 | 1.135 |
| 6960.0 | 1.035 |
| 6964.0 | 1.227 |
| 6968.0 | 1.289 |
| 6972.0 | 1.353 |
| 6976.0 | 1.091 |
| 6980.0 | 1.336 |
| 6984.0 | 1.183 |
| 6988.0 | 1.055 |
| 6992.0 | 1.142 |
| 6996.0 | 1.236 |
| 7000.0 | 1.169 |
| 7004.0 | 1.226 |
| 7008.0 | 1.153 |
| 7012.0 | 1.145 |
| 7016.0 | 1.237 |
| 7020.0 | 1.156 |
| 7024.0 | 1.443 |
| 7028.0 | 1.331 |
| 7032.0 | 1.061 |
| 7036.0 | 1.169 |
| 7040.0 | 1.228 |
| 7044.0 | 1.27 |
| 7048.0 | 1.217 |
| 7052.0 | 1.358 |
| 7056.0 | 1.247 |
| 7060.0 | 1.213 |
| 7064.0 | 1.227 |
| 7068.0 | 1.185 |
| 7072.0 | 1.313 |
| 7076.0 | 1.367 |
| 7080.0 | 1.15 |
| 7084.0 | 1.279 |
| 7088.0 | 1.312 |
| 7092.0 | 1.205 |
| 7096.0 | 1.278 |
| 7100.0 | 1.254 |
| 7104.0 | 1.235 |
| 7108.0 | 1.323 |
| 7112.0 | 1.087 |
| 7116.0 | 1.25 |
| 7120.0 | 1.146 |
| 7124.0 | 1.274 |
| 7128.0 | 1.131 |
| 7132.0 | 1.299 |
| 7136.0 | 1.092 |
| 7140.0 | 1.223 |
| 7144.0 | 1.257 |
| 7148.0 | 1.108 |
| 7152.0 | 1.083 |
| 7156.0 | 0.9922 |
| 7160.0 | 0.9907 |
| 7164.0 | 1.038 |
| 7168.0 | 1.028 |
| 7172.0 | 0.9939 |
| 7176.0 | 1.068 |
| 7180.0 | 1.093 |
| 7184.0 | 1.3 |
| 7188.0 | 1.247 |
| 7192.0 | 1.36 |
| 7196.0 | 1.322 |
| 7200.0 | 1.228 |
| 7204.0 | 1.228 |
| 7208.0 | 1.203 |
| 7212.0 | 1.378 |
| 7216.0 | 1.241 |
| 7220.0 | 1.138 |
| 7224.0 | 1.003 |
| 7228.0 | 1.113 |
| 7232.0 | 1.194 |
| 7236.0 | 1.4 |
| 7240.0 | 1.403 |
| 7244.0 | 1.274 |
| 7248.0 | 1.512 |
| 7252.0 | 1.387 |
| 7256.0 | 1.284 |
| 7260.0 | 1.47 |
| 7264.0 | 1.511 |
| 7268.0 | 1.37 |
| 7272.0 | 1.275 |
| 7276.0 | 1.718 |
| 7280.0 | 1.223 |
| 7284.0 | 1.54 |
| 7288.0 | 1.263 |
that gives 0.14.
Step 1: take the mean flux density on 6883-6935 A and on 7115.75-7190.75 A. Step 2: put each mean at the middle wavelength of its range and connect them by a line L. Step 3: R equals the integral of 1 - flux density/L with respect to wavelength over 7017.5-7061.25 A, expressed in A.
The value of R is -3.1 A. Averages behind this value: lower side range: 1.19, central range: 1.25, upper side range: 1.14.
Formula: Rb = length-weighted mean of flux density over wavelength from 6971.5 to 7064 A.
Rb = 1.22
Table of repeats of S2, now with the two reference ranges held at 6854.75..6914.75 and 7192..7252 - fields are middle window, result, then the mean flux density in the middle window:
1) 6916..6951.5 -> 0.03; 1.15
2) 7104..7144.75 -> 0.03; 1.21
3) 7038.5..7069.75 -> -0.02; 1.24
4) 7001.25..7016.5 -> 0.02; 1.18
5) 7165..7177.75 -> 0.21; 1.03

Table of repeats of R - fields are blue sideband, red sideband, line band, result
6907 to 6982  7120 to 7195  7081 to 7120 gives -2.9 A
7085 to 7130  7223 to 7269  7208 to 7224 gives 1.2 A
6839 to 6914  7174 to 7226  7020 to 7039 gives -0.8 A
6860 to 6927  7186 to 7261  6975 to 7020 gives 1.0 A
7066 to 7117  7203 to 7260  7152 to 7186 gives 5.4 A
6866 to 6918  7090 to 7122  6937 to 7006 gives 2.1 A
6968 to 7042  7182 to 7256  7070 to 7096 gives -0.8 A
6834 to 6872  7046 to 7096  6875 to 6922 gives -1.8 A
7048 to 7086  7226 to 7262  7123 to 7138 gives 1.1 A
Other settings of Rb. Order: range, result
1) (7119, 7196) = 1.15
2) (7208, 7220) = 1.26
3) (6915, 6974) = 1.17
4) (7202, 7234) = 1.19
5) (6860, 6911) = 1.18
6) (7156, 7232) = 1.16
